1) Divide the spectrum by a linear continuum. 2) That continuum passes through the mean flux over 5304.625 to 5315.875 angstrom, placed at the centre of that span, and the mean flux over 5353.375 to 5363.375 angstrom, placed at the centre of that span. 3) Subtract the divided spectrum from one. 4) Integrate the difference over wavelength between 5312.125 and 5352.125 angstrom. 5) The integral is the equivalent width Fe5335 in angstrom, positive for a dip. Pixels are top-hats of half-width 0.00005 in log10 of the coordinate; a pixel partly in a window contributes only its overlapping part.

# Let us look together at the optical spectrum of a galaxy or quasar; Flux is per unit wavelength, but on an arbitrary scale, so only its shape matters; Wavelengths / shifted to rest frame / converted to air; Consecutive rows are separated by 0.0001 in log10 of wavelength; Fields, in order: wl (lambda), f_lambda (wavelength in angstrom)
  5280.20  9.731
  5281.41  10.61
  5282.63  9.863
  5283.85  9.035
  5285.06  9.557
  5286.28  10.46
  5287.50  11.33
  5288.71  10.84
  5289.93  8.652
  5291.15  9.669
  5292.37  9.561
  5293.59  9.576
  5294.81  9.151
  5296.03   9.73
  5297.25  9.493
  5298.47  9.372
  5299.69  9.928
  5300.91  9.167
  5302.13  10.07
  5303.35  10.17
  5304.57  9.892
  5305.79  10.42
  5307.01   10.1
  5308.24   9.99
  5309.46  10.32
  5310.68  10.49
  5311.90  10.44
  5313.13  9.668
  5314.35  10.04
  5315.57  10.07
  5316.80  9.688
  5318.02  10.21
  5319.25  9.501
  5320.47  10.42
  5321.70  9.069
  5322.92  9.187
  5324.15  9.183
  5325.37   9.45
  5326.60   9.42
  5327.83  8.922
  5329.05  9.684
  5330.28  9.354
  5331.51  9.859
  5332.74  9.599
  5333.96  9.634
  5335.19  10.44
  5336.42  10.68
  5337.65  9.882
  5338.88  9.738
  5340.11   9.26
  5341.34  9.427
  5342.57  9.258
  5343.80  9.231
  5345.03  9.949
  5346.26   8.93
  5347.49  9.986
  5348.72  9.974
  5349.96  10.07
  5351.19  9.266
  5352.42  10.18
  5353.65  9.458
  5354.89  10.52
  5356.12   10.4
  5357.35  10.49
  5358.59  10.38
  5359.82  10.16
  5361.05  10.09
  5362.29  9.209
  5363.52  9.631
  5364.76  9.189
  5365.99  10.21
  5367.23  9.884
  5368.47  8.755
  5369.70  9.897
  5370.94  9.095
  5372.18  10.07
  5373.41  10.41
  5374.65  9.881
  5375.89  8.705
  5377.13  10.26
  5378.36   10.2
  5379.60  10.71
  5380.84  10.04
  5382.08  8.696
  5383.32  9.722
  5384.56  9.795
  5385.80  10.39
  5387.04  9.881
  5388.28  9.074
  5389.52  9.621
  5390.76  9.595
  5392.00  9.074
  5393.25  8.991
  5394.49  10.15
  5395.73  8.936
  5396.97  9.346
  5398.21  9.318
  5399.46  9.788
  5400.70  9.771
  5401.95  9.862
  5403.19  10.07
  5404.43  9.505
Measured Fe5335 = 1.8 angstrom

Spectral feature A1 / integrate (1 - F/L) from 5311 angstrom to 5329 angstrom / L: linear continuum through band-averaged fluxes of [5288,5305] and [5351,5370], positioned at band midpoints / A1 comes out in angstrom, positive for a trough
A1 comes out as 0.1 angstrom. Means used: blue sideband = 9.67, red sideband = 9.87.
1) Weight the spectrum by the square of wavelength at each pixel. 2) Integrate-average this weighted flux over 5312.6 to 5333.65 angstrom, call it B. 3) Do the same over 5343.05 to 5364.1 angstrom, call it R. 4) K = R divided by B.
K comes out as 1.0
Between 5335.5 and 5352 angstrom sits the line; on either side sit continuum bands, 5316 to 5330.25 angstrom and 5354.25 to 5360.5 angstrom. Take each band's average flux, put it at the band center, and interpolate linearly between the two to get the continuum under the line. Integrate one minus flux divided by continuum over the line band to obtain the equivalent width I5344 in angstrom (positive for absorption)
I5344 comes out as 0.6 angstrom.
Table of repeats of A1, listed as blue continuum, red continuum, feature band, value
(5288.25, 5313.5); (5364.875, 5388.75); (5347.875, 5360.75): -0.4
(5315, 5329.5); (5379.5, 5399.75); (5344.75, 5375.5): -0.9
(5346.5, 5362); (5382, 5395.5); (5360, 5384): 0.2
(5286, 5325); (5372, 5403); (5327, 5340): 0.1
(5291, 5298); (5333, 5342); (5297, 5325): -0.7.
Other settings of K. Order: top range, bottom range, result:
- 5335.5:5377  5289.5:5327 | 1.02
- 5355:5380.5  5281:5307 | 1.03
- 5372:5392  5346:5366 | 1.00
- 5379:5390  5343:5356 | 1.01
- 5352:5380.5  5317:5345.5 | 1.04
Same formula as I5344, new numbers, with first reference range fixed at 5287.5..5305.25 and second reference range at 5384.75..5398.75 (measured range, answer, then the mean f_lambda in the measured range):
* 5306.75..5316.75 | -0.4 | 10.1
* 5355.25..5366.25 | -0.5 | 9.99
